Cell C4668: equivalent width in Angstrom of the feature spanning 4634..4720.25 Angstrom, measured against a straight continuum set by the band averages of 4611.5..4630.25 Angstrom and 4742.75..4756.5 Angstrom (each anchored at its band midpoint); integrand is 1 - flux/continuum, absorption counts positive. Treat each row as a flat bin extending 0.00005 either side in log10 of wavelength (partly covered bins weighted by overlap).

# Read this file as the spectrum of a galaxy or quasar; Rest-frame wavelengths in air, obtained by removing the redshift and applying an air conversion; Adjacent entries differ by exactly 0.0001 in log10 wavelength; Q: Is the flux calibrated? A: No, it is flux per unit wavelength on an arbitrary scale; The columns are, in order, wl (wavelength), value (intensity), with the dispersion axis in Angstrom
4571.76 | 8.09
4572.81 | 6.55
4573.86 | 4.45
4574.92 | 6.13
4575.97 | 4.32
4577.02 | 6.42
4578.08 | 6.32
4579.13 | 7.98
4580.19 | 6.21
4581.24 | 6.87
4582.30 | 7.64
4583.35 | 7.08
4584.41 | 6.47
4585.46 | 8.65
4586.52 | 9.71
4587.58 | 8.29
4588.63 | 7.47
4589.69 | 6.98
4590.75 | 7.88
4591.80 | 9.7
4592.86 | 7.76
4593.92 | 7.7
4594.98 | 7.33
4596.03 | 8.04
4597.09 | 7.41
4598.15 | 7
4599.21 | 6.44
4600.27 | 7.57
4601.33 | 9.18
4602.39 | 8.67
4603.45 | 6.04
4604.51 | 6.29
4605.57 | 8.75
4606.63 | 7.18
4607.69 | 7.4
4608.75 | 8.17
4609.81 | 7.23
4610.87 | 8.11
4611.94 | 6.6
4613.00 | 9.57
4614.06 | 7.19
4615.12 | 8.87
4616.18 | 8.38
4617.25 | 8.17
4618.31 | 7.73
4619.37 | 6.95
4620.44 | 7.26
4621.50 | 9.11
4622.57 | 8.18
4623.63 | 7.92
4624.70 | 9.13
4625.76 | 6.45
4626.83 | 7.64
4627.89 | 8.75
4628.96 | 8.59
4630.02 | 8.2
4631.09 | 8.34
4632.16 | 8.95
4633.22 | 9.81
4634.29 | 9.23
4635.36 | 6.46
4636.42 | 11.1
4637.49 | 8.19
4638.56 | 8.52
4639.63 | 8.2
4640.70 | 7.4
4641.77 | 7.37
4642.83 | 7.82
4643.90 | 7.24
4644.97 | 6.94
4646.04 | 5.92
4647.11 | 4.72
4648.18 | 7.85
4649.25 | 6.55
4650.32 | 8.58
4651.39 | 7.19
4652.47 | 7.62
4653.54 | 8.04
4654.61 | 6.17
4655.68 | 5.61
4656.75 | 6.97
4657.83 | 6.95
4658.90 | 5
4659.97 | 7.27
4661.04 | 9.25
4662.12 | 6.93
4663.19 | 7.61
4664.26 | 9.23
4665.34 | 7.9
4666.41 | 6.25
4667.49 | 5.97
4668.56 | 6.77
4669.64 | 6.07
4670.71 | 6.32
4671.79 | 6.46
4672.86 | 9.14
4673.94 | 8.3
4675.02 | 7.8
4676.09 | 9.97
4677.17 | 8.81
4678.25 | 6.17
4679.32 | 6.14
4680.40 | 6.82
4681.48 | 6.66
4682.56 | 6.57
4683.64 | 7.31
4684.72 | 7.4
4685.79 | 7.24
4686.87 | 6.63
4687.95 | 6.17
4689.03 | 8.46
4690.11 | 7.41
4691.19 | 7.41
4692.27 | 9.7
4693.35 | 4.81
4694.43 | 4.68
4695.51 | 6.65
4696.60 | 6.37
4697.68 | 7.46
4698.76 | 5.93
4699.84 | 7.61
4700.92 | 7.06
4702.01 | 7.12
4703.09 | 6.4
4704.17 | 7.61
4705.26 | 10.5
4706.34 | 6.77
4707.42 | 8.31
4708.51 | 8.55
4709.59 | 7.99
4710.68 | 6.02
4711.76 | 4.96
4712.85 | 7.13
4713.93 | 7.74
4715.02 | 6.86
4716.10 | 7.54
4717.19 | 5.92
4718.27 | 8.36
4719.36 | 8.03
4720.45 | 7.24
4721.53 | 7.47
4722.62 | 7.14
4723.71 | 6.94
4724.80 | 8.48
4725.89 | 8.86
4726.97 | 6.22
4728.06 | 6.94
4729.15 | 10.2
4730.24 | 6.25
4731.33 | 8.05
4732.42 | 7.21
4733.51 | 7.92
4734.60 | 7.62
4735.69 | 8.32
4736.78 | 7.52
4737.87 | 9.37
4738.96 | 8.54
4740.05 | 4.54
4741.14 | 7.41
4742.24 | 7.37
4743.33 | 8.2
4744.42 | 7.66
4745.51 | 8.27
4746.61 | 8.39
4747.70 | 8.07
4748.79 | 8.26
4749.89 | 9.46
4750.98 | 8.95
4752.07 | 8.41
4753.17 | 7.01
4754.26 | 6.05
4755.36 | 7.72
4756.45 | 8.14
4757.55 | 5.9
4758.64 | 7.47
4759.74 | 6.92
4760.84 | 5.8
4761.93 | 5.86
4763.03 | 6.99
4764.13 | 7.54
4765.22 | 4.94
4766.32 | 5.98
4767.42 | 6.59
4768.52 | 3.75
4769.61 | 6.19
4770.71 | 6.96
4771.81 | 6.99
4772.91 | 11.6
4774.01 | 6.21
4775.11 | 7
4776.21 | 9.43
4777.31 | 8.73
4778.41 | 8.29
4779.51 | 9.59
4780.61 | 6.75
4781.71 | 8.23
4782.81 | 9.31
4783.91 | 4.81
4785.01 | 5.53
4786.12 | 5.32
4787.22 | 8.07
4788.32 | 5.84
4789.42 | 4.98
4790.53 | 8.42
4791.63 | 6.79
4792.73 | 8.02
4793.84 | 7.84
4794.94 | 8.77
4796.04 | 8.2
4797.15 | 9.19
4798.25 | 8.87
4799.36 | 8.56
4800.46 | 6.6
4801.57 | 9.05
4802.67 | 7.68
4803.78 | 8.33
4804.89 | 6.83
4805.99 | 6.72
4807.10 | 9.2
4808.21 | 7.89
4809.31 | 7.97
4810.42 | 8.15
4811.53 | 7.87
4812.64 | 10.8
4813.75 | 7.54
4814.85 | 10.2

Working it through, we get 8.3 Angstrom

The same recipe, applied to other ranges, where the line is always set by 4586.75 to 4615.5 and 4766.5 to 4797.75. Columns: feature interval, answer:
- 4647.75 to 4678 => 1.04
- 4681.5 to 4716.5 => 1.99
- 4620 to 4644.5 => -1.81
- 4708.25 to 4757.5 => -0.77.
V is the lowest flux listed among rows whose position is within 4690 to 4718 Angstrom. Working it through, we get 4.68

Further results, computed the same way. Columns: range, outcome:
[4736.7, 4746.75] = 4.54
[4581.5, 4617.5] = 6.04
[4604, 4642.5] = 6.29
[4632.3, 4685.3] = 4.72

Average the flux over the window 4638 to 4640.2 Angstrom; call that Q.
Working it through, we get 8.32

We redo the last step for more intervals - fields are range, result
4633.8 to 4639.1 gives 8.69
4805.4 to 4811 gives 7.98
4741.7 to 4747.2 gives 7.98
